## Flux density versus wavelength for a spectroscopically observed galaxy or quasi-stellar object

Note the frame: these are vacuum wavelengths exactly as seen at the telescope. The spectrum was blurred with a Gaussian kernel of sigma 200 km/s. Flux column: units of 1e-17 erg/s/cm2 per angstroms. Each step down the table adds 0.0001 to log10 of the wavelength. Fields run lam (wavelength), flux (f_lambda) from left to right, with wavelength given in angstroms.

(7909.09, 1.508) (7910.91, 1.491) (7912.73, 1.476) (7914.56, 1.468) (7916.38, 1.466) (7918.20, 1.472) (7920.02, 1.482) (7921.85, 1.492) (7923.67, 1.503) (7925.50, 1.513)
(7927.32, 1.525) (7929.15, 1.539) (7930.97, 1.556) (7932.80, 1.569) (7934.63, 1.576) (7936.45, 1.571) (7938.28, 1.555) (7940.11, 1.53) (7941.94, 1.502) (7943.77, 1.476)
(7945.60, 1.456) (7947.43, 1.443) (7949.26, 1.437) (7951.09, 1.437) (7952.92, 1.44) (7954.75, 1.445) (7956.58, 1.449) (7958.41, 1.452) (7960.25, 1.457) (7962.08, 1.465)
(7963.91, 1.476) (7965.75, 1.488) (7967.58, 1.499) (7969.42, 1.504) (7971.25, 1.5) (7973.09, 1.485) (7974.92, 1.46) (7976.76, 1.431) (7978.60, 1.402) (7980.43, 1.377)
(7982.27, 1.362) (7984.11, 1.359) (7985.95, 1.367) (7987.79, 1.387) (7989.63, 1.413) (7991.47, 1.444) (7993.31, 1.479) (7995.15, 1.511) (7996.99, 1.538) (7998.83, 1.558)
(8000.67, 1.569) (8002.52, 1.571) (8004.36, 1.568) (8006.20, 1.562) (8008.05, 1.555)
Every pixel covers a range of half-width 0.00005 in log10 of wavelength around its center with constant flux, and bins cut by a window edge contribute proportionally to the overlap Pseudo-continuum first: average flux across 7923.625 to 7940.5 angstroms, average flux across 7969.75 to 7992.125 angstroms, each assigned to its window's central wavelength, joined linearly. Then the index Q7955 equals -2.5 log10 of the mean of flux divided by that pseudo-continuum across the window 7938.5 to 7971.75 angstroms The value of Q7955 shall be 0.010 mag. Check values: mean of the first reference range 1.55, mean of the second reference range 1.42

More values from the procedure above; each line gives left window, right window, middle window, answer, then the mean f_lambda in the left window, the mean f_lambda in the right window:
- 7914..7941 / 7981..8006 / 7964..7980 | 0.01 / 1.52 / 1.47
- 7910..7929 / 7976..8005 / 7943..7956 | 0.02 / 1.49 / 1.46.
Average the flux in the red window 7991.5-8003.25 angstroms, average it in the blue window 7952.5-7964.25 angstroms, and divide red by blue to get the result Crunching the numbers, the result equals 1.1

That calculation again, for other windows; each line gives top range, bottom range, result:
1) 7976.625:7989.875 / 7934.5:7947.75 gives 0.91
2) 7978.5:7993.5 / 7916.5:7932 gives 0.92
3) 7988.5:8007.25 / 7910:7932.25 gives 1.01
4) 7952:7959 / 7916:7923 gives 0.98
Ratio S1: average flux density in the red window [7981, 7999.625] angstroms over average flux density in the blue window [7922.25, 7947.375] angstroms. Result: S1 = 0.9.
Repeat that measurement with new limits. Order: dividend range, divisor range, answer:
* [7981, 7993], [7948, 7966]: 0.96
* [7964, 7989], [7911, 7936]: 0.95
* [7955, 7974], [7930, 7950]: 0.97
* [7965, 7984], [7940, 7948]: 0.98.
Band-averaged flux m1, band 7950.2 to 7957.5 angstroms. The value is 1.44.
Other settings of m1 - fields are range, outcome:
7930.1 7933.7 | 1.56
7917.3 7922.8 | 1.48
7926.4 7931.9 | 1.54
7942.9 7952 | 1.45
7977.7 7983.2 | 1.38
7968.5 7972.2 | 1.5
